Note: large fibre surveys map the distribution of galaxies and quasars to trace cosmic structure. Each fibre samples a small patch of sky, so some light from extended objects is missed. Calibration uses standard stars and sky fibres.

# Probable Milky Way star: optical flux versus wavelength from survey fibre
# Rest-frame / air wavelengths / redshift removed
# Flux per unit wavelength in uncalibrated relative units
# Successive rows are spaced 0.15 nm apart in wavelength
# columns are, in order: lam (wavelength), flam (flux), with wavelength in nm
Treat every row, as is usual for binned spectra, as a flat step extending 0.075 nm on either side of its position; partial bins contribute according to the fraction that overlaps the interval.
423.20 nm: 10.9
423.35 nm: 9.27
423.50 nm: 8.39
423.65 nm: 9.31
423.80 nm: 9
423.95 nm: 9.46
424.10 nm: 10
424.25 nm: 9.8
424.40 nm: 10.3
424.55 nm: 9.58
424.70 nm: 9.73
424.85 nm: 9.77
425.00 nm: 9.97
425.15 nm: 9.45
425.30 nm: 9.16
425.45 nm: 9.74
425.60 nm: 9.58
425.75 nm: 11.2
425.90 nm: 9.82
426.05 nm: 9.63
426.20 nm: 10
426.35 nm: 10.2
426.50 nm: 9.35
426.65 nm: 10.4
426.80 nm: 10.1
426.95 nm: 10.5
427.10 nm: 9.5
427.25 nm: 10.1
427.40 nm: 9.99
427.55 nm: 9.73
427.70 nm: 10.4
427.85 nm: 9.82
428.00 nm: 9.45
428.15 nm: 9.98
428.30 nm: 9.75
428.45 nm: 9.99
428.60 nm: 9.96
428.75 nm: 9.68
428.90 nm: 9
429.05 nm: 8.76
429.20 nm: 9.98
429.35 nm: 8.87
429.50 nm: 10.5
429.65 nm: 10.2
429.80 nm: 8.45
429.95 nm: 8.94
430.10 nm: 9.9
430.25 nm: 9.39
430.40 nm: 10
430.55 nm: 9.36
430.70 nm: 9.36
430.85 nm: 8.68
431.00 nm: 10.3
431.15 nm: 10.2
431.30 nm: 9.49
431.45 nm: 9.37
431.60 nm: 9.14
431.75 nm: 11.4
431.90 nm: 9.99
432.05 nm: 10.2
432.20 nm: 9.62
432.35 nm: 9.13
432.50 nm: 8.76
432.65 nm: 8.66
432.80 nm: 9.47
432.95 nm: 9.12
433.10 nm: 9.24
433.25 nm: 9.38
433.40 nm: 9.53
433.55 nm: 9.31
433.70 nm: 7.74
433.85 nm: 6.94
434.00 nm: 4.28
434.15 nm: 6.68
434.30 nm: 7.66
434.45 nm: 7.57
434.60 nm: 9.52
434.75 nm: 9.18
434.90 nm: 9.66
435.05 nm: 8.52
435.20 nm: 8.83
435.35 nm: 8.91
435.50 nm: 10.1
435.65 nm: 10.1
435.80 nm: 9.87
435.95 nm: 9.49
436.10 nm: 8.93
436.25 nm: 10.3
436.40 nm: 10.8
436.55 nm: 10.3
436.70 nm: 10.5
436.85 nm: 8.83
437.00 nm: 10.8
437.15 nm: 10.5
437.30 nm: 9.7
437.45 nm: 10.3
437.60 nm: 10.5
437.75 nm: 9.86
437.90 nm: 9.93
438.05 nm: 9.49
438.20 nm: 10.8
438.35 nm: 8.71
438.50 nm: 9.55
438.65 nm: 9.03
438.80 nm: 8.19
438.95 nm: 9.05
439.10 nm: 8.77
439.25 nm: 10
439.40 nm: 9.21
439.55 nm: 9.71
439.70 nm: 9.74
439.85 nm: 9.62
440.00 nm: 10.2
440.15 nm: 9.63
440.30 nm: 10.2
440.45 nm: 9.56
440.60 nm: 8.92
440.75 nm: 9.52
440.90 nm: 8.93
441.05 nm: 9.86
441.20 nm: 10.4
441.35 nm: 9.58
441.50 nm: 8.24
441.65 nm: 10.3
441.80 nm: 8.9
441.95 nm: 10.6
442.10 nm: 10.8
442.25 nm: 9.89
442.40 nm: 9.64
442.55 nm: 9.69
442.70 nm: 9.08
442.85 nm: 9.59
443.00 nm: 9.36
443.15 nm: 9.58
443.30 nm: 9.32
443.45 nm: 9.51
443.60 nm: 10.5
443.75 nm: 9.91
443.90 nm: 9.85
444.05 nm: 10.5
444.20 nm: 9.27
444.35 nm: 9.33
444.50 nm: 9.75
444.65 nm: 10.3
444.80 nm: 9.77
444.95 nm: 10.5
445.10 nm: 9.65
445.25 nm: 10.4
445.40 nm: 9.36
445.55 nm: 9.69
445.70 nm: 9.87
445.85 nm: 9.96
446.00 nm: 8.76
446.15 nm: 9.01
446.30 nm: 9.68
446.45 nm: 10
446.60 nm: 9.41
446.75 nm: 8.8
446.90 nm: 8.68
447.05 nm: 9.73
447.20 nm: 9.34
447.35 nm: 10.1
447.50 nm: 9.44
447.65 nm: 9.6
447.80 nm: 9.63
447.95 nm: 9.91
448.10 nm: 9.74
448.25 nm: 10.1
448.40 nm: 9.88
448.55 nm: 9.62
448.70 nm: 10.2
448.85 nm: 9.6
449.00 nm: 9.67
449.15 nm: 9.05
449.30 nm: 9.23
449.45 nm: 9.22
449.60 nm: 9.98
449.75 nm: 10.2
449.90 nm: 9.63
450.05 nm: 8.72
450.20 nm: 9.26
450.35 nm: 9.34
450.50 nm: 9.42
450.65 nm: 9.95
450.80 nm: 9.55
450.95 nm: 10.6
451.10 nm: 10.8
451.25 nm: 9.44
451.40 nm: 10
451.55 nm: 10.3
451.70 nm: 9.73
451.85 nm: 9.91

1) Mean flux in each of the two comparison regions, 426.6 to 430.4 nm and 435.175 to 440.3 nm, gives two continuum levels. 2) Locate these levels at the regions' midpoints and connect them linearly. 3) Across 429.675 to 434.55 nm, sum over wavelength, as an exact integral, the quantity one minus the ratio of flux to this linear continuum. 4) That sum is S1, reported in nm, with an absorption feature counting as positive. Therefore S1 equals 0.37 nm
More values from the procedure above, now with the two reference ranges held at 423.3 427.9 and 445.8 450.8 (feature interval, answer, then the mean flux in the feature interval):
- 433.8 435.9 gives 0.27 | 8.45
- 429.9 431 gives 0.03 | 9.45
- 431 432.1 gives -0.03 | 9.99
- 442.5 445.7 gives -0.06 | 9.76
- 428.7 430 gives 0.05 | 9.38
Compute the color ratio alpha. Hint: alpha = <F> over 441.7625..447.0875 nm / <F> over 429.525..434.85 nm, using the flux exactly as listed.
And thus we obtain 1.07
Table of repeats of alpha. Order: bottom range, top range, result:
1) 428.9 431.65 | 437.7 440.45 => 1.01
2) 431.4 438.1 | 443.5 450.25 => 1.04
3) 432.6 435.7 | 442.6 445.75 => 1.14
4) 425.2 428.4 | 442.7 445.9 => 0.99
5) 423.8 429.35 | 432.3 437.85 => 0.93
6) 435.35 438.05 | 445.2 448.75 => 0.96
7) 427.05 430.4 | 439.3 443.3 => 1.00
